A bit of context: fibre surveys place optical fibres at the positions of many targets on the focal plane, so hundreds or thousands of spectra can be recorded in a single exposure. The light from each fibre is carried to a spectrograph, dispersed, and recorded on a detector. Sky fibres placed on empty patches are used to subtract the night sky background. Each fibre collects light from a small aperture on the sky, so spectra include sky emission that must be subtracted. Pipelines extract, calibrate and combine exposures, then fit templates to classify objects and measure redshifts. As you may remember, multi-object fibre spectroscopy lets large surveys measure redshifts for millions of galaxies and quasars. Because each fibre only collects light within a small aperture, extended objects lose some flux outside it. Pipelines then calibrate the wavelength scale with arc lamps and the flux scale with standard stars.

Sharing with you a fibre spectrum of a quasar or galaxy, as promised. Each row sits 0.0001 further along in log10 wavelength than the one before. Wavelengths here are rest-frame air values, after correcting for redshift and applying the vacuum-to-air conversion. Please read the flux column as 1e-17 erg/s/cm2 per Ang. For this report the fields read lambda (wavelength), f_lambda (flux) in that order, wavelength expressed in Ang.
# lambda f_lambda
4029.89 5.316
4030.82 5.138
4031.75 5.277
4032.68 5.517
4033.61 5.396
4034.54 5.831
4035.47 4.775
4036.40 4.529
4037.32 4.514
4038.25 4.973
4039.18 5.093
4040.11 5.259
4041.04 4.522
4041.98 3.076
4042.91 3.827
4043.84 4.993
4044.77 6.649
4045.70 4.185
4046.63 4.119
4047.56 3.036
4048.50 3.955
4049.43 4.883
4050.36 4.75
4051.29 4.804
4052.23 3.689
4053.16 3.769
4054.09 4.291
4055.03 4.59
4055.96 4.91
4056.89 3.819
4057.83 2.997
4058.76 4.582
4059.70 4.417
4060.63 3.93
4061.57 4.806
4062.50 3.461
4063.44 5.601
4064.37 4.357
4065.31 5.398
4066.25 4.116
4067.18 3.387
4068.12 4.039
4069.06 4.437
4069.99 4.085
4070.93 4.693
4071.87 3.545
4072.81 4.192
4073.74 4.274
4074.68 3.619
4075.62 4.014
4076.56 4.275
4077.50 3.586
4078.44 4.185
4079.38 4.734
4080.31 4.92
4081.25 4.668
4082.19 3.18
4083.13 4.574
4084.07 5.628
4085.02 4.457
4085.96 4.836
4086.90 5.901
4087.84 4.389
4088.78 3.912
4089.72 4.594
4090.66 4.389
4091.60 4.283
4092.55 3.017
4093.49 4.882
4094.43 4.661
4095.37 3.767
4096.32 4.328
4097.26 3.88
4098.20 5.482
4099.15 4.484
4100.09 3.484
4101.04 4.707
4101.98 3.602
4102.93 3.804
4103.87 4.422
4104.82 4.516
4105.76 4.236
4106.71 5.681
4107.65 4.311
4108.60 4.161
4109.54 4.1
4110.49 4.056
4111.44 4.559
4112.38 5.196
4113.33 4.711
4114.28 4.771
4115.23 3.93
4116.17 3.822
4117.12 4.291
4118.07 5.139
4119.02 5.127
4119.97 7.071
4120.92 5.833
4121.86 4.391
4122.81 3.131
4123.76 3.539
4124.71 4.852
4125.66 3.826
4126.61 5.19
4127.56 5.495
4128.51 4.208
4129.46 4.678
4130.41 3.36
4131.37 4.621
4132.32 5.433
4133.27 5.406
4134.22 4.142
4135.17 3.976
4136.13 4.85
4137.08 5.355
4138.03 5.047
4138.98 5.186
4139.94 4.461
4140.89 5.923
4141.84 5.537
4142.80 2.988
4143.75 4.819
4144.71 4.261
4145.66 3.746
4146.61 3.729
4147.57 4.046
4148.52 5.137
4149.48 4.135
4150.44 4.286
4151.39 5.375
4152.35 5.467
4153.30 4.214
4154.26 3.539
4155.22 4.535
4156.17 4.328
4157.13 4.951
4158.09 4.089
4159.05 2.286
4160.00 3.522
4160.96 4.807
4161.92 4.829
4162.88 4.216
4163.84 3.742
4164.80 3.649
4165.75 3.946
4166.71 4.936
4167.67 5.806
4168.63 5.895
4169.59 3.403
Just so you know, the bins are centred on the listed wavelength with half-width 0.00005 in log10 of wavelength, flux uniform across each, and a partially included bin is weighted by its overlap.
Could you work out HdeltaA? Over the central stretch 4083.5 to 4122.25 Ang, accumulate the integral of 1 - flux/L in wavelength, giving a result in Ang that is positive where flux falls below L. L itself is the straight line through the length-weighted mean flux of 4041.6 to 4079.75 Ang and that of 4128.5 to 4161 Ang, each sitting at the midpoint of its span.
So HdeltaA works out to -1.8 Ang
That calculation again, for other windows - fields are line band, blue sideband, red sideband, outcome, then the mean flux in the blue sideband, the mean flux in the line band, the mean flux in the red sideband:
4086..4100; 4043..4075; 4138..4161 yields -0.2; 4.3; 4.42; 4.4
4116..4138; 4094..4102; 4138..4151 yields -1.4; 4.3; 4.7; 4.51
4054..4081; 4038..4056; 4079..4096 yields 1.3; 4.45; 4.25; 4.49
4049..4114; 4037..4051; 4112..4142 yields 3.9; 4.53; 4.35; 4.76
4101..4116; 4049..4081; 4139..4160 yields -0.3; 4.27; 4.4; 4.37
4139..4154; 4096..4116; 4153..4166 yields -1.5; 4.39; 4.55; 4.05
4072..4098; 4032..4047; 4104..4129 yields 2.0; 4.84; 4.34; 4.62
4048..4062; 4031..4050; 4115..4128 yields 1.3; 4.73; 4.27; 4.7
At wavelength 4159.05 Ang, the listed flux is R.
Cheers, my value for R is 2.286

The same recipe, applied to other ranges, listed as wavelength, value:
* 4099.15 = 4.484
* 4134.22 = 4.142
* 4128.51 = 4.208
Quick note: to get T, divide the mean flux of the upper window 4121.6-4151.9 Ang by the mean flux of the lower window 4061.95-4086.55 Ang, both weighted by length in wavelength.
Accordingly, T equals 1.0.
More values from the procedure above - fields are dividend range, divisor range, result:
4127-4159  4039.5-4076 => 1.06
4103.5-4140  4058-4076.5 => 1.10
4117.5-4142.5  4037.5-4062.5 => 1.10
